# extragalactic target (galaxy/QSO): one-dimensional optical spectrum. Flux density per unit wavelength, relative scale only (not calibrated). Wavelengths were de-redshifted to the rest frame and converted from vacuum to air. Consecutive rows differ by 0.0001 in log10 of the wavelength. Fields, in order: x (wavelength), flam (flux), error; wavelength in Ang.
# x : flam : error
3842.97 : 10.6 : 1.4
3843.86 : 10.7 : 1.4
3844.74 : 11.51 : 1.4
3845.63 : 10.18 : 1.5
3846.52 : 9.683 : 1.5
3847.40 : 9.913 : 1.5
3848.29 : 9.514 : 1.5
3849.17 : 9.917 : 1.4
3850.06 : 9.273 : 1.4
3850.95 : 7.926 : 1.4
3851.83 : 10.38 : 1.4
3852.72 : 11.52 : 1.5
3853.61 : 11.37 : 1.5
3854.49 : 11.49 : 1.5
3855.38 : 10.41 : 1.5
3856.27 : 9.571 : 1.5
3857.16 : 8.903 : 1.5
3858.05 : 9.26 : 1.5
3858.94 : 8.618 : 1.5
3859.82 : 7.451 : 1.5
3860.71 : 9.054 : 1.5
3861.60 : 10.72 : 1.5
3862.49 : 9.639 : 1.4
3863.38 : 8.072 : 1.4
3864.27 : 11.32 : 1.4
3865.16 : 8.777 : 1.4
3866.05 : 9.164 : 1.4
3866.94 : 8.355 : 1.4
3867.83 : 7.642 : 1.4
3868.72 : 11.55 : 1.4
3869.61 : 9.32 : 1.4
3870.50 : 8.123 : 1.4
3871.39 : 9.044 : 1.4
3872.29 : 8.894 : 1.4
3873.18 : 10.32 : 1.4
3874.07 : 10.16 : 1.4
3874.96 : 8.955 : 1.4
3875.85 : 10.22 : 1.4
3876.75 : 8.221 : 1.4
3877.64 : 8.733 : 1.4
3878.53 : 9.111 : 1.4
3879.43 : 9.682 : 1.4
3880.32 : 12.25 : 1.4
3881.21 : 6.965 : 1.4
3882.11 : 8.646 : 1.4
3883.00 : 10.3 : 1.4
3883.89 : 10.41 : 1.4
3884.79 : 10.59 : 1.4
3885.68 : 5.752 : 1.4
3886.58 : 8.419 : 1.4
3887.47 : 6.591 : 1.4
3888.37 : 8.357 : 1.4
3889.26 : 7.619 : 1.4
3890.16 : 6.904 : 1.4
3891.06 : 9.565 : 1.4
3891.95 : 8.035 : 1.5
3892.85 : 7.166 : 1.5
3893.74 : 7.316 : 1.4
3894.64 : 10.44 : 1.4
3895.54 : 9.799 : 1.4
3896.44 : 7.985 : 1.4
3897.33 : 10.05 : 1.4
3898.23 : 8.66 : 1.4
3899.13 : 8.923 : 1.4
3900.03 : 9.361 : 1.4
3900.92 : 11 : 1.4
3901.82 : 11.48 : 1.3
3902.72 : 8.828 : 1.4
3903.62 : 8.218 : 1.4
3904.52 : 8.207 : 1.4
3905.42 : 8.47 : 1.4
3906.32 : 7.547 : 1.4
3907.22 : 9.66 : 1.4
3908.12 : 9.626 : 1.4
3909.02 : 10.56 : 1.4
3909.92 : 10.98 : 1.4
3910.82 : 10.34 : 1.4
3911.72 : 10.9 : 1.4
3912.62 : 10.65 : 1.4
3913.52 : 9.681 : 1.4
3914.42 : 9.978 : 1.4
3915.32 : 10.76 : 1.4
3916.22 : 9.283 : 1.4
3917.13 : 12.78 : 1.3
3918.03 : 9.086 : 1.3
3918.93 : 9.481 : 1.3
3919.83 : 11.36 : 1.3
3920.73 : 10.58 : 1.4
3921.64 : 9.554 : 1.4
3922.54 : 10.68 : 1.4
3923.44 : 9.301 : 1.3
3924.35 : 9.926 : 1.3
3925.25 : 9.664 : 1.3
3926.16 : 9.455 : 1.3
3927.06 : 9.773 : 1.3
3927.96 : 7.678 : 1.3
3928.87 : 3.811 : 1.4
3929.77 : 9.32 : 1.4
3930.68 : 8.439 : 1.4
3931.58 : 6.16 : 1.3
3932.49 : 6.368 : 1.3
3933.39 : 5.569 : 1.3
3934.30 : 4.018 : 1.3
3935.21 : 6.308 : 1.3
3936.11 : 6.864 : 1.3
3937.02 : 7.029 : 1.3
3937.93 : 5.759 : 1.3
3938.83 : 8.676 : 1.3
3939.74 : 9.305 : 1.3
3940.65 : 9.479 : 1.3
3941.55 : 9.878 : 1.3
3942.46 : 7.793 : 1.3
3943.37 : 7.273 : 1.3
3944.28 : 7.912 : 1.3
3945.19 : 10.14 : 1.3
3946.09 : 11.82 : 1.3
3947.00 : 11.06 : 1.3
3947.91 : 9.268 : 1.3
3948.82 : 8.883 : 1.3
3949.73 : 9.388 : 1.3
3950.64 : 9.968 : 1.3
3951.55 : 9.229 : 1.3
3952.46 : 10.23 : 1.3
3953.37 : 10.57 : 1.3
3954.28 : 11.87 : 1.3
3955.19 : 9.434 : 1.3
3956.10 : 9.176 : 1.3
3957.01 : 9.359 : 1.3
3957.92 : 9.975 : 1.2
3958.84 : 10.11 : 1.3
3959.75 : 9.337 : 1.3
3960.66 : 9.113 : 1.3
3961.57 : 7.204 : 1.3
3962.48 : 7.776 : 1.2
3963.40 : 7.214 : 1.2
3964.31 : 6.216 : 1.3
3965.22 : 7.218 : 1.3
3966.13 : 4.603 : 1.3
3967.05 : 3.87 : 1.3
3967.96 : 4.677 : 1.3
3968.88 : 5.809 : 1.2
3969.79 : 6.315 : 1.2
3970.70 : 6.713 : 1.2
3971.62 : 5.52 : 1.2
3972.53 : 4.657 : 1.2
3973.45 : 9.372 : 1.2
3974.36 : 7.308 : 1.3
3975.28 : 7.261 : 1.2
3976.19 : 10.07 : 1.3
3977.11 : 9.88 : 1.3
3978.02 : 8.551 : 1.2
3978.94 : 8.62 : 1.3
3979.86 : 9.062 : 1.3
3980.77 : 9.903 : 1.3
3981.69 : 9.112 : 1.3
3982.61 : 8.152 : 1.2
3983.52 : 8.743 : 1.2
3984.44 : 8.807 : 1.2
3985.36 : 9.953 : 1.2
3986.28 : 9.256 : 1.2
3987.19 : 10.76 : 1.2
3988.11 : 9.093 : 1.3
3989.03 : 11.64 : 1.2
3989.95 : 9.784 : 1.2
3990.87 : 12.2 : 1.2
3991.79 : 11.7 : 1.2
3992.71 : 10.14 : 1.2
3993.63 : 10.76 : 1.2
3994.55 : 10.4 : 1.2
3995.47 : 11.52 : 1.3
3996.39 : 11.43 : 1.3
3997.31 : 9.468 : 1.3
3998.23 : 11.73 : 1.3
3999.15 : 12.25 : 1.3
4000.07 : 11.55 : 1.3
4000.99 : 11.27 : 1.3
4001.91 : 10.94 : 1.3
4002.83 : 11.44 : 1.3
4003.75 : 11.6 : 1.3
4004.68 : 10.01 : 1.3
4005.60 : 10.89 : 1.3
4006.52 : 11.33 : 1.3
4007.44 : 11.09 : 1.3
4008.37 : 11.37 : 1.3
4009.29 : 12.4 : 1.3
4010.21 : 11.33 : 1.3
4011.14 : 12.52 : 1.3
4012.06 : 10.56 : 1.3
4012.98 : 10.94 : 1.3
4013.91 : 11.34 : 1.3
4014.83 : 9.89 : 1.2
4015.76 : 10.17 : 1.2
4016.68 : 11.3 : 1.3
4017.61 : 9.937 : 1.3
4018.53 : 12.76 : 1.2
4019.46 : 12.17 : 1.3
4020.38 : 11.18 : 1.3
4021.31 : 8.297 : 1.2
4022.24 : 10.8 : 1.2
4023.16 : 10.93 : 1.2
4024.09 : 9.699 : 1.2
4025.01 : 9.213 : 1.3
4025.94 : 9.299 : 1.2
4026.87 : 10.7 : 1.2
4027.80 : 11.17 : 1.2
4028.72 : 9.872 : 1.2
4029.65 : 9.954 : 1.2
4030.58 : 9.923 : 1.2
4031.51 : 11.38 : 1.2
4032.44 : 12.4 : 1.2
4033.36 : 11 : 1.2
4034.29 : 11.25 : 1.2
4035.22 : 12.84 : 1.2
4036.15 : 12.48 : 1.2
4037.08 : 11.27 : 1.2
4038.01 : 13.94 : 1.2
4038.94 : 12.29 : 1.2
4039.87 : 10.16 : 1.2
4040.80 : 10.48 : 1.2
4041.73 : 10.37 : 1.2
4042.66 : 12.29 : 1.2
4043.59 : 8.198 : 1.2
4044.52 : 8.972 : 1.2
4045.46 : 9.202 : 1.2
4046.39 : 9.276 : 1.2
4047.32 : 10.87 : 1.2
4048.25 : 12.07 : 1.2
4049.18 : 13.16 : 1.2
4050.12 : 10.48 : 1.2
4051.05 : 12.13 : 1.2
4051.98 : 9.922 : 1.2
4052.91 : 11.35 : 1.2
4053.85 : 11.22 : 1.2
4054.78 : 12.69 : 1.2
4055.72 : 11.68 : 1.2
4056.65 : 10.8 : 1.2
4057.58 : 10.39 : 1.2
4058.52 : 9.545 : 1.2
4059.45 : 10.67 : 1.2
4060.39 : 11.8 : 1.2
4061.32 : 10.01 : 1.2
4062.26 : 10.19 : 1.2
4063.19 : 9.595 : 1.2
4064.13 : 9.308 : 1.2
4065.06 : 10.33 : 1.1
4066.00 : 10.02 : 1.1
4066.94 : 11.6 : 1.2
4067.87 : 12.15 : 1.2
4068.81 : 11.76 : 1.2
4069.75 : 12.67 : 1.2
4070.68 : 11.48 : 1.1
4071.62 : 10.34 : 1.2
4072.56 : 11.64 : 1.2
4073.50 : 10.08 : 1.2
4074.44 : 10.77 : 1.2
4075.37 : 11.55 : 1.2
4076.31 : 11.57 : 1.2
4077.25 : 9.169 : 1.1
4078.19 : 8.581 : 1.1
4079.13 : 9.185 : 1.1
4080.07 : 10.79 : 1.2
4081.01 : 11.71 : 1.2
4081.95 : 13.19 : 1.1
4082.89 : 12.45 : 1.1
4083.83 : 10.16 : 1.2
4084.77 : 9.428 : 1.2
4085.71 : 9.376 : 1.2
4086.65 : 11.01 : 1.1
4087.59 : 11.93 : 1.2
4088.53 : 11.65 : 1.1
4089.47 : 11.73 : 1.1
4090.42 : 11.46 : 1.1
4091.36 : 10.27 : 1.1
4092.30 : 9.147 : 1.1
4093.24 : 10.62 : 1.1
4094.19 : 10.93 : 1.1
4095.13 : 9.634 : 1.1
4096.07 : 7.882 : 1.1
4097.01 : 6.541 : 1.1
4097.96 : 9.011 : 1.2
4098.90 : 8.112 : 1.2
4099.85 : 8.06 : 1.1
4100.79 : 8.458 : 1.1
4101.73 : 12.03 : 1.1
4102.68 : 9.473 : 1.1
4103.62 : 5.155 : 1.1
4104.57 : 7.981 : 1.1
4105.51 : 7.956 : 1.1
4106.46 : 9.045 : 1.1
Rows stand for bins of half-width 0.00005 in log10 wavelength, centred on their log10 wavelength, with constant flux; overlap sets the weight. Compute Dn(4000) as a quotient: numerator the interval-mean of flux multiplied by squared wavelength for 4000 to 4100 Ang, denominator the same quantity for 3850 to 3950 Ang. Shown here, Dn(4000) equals 1.28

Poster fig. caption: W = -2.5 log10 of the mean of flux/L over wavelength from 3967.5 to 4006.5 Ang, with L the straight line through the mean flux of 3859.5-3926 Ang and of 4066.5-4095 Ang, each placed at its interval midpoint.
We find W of 0.07 mag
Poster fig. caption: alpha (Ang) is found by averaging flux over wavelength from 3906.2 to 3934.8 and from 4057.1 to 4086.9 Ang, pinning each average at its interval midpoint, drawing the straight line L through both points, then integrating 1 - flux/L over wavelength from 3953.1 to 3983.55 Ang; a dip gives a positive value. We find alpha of 5.21 Ang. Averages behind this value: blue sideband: 9.17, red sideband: 10.7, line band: 8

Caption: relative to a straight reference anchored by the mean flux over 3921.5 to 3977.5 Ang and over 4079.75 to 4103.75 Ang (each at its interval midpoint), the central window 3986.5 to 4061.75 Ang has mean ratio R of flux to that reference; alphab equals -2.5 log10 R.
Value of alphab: -0.19 mag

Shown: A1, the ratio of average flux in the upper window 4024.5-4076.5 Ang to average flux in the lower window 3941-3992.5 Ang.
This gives 1.2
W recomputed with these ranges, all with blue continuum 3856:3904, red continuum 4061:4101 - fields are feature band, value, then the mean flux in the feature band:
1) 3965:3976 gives 0.48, 6.18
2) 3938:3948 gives 0.03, 9.2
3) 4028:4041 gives -0.13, 11.4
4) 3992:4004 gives -0.13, 11.1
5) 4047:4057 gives -0.13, 11.5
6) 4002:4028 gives -0.10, 10.9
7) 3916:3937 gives 0.11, 8.45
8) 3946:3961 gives -0.04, 9.89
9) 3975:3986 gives 0.08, 9.04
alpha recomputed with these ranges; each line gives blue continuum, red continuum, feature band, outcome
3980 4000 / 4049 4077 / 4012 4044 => -0.6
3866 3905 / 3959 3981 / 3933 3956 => -2.7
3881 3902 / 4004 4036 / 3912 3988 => 8.8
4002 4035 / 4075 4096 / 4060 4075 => -0.2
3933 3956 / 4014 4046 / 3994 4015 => -2.2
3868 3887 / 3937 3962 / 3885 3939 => 3.2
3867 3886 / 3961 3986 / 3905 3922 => -2.9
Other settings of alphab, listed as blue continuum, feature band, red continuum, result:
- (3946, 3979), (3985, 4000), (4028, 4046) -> -0.15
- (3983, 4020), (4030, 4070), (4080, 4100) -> -0.05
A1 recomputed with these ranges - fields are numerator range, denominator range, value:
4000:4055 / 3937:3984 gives 1.31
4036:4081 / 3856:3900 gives 1.21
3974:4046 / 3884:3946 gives 1.20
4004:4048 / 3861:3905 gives 1.20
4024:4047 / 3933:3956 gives 1.23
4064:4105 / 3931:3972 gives 1.28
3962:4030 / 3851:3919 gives 1.03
